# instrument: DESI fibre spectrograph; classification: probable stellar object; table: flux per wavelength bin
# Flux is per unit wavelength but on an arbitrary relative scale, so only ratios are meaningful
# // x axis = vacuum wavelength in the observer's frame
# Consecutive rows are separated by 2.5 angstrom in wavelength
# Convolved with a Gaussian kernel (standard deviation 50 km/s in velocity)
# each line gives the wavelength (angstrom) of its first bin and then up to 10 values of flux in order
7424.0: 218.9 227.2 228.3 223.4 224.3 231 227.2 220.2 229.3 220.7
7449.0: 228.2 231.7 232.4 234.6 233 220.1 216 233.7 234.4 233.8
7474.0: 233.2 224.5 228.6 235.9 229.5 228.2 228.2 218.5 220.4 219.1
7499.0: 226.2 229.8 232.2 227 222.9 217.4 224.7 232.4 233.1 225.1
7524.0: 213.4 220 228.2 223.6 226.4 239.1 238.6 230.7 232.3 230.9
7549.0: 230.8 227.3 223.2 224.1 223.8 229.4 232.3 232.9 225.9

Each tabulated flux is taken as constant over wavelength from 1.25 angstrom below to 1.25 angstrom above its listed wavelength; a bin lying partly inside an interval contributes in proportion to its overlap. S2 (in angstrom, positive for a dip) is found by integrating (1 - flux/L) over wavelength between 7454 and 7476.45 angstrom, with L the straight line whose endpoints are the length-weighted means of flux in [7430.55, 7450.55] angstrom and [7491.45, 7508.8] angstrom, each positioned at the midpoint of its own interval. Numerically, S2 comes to -0.4 angstrom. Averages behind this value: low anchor 226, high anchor 225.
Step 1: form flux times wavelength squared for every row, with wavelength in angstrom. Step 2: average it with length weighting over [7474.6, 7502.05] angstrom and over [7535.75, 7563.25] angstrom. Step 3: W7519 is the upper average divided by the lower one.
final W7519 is 1.0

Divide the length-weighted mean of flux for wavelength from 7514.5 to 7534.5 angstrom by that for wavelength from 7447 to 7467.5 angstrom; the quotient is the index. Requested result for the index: 1.0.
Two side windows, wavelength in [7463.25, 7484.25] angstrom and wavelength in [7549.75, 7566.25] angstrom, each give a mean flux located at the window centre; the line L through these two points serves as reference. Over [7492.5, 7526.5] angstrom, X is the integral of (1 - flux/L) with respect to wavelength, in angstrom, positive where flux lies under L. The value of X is 0.6 angstrom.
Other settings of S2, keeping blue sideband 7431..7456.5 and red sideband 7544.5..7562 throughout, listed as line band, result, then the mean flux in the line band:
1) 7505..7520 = 0.1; 226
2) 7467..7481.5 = -0.3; 231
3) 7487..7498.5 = 0.3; 222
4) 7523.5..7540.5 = 0.0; 228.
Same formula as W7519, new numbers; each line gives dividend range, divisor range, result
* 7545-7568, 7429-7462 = 1.03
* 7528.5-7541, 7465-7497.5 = 1.03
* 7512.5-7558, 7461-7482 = 1.01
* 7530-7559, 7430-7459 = 1.03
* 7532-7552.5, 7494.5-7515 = 1.04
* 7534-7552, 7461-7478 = 1.04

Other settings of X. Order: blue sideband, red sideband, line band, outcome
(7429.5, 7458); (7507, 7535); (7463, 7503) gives -0.3 angstrom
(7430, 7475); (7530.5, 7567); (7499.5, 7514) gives 0.2 angstrom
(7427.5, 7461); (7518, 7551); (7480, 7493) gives 0.0 angstrom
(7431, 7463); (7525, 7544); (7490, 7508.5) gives 0.3 angstrom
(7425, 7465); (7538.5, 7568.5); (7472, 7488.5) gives -0.2 angstrom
